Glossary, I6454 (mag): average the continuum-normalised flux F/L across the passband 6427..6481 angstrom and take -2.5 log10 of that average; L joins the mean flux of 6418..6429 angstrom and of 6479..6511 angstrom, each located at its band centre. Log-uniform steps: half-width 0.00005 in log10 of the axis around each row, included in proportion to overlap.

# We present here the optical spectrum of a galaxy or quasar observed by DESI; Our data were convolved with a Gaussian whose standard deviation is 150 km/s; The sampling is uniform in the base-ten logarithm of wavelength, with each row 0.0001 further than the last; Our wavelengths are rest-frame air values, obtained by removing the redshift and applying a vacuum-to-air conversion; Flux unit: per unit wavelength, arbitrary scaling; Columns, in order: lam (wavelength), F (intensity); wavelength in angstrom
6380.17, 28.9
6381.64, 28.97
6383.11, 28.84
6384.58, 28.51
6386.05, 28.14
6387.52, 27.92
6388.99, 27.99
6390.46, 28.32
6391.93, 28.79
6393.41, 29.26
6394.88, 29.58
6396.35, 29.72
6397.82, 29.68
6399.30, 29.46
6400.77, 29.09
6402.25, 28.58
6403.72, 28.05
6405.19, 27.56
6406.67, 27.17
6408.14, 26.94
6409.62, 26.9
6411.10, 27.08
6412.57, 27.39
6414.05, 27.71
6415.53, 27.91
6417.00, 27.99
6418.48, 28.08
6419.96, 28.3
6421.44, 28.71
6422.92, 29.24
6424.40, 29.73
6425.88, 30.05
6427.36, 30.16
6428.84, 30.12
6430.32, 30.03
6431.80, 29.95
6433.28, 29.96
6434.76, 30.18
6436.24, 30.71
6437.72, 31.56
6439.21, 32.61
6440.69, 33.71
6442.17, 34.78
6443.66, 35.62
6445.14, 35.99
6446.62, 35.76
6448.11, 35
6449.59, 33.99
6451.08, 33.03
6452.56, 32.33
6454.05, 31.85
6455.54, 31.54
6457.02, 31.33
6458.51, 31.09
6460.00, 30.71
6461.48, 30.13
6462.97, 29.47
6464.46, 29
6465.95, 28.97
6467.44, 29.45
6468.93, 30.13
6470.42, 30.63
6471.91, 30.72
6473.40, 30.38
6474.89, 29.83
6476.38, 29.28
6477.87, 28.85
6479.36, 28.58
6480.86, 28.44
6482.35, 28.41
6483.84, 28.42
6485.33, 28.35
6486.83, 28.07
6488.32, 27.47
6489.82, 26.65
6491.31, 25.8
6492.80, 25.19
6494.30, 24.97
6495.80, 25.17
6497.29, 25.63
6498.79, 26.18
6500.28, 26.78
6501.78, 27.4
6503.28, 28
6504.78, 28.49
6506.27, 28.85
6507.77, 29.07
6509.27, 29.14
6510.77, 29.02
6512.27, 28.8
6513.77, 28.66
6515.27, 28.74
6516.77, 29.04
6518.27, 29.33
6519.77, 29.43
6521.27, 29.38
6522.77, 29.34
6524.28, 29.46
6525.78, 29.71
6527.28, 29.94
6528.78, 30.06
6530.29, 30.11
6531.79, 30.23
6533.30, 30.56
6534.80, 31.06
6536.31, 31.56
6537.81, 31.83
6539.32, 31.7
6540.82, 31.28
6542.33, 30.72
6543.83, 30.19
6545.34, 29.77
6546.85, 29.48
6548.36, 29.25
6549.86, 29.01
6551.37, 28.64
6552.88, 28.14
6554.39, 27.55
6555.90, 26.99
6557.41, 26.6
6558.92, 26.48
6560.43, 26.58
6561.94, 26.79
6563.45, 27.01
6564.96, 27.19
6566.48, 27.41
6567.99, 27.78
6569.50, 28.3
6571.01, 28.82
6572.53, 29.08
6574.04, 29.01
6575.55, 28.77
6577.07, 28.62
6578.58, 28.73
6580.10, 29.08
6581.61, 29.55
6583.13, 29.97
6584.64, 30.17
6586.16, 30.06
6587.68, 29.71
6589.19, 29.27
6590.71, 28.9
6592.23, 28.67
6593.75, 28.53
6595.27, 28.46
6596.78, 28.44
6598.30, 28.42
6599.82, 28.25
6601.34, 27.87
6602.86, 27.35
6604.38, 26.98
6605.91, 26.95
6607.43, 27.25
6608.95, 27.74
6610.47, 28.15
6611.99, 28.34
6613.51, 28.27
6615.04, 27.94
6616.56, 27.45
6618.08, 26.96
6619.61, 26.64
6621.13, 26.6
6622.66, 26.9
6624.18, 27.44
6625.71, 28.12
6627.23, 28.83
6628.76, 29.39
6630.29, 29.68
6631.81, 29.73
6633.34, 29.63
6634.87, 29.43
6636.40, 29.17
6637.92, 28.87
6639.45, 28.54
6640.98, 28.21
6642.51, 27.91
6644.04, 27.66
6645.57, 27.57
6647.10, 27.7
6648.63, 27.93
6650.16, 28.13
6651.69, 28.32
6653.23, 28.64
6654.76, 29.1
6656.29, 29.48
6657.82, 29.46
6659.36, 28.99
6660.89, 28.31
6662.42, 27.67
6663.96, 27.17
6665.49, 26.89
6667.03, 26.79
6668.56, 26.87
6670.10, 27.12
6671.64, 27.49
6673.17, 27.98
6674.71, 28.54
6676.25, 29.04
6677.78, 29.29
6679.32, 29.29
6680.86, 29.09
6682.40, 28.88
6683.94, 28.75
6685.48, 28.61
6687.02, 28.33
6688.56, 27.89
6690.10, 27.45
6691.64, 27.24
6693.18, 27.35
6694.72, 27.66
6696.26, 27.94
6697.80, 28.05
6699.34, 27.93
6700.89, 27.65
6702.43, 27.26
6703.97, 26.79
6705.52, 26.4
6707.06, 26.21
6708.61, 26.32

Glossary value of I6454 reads -0.10 mag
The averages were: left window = 29.3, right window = 27.4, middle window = 31.3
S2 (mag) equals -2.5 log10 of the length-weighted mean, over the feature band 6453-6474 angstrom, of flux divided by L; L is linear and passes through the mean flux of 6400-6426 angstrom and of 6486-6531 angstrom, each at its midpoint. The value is -0.09 mag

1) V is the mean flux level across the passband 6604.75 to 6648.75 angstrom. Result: 28.1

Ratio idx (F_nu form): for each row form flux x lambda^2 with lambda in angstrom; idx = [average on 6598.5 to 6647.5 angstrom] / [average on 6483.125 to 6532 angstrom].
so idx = 1.0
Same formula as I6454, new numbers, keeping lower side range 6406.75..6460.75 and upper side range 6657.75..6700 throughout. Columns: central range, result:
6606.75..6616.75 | 0.03 mag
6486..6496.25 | 0.15 mag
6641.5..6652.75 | 0.02 mag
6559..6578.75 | 0.05 mag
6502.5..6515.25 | 0.04 mag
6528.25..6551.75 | -0.03 mag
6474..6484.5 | 0.05 mag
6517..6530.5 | 0.01 mag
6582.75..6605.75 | 0.01 mag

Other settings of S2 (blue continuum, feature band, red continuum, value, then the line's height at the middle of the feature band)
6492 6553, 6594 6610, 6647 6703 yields 0.03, 28.6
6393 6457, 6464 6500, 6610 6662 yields 0.06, 29.8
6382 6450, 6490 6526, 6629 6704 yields 0.05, 29.2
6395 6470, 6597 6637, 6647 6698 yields 0.02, 28.7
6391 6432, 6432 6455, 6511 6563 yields -0.15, 28.8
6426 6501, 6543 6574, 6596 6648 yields 0.03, 28.9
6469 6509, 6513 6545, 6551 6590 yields -0.07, 28.1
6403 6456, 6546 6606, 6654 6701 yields 0.03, 29.1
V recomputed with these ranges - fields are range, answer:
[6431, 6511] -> 29.9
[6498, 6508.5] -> 27.8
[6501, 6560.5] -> 29.3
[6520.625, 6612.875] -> 28.9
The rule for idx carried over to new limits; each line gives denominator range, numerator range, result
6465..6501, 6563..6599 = 1.06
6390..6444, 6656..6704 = 1.03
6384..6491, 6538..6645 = 1.00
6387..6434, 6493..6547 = 1.05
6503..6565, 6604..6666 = 1.00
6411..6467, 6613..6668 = 0.97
